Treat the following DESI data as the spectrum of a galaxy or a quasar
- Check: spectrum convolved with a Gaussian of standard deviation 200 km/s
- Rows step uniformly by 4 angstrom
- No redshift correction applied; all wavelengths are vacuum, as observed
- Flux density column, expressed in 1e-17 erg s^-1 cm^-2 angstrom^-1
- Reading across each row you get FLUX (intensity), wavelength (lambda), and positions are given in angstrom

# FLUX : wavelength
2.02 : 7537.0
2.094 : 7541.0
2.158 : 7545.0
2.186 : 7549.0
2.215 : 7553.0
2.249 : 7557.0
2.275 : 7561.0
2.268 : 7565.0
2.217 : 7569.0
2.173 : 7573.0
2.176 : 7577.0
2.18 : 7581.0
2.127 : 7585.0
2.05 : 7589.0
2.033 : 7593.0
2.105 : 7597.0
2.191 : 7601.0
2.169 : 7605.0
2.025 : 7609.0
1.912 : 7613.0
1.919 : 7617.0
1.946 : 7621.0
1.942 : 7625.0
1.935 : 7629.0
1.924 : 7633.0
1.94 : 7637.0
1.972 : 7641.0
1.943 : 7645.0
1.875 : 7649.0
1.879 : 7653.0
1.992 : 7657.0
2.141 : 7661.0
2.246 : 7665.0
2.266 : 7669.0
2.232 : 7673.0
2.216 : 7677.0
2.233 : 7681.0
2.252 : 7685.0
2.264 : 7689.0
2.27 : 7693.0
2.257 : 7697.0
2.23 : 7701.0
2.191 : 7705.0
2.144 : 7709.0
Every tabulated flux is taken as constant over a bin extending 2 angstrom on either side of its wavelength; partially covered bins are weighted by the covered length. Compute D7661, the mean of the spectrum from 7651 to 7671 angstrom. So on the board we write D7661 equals 2.1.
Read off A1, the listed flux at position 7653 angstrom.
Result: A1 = 1.879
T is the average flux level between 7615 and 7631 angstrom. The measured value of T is 1.94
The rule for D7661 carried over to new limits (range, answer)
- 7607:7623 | 1.95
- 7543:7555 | 2.19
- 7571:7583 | 2.18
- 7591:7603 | 2.11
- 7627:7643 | 1.94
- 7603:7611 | 2.1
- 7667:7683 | 2.24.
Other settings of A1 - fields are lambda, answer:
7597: 2.105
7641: 1.972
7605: 2.169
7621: 1.946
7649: 1.875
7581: 2.18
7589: 2.05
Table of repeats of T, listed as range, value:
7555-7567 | 2.26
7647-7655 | 1.88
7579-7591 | 2.12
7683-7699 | 2.26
